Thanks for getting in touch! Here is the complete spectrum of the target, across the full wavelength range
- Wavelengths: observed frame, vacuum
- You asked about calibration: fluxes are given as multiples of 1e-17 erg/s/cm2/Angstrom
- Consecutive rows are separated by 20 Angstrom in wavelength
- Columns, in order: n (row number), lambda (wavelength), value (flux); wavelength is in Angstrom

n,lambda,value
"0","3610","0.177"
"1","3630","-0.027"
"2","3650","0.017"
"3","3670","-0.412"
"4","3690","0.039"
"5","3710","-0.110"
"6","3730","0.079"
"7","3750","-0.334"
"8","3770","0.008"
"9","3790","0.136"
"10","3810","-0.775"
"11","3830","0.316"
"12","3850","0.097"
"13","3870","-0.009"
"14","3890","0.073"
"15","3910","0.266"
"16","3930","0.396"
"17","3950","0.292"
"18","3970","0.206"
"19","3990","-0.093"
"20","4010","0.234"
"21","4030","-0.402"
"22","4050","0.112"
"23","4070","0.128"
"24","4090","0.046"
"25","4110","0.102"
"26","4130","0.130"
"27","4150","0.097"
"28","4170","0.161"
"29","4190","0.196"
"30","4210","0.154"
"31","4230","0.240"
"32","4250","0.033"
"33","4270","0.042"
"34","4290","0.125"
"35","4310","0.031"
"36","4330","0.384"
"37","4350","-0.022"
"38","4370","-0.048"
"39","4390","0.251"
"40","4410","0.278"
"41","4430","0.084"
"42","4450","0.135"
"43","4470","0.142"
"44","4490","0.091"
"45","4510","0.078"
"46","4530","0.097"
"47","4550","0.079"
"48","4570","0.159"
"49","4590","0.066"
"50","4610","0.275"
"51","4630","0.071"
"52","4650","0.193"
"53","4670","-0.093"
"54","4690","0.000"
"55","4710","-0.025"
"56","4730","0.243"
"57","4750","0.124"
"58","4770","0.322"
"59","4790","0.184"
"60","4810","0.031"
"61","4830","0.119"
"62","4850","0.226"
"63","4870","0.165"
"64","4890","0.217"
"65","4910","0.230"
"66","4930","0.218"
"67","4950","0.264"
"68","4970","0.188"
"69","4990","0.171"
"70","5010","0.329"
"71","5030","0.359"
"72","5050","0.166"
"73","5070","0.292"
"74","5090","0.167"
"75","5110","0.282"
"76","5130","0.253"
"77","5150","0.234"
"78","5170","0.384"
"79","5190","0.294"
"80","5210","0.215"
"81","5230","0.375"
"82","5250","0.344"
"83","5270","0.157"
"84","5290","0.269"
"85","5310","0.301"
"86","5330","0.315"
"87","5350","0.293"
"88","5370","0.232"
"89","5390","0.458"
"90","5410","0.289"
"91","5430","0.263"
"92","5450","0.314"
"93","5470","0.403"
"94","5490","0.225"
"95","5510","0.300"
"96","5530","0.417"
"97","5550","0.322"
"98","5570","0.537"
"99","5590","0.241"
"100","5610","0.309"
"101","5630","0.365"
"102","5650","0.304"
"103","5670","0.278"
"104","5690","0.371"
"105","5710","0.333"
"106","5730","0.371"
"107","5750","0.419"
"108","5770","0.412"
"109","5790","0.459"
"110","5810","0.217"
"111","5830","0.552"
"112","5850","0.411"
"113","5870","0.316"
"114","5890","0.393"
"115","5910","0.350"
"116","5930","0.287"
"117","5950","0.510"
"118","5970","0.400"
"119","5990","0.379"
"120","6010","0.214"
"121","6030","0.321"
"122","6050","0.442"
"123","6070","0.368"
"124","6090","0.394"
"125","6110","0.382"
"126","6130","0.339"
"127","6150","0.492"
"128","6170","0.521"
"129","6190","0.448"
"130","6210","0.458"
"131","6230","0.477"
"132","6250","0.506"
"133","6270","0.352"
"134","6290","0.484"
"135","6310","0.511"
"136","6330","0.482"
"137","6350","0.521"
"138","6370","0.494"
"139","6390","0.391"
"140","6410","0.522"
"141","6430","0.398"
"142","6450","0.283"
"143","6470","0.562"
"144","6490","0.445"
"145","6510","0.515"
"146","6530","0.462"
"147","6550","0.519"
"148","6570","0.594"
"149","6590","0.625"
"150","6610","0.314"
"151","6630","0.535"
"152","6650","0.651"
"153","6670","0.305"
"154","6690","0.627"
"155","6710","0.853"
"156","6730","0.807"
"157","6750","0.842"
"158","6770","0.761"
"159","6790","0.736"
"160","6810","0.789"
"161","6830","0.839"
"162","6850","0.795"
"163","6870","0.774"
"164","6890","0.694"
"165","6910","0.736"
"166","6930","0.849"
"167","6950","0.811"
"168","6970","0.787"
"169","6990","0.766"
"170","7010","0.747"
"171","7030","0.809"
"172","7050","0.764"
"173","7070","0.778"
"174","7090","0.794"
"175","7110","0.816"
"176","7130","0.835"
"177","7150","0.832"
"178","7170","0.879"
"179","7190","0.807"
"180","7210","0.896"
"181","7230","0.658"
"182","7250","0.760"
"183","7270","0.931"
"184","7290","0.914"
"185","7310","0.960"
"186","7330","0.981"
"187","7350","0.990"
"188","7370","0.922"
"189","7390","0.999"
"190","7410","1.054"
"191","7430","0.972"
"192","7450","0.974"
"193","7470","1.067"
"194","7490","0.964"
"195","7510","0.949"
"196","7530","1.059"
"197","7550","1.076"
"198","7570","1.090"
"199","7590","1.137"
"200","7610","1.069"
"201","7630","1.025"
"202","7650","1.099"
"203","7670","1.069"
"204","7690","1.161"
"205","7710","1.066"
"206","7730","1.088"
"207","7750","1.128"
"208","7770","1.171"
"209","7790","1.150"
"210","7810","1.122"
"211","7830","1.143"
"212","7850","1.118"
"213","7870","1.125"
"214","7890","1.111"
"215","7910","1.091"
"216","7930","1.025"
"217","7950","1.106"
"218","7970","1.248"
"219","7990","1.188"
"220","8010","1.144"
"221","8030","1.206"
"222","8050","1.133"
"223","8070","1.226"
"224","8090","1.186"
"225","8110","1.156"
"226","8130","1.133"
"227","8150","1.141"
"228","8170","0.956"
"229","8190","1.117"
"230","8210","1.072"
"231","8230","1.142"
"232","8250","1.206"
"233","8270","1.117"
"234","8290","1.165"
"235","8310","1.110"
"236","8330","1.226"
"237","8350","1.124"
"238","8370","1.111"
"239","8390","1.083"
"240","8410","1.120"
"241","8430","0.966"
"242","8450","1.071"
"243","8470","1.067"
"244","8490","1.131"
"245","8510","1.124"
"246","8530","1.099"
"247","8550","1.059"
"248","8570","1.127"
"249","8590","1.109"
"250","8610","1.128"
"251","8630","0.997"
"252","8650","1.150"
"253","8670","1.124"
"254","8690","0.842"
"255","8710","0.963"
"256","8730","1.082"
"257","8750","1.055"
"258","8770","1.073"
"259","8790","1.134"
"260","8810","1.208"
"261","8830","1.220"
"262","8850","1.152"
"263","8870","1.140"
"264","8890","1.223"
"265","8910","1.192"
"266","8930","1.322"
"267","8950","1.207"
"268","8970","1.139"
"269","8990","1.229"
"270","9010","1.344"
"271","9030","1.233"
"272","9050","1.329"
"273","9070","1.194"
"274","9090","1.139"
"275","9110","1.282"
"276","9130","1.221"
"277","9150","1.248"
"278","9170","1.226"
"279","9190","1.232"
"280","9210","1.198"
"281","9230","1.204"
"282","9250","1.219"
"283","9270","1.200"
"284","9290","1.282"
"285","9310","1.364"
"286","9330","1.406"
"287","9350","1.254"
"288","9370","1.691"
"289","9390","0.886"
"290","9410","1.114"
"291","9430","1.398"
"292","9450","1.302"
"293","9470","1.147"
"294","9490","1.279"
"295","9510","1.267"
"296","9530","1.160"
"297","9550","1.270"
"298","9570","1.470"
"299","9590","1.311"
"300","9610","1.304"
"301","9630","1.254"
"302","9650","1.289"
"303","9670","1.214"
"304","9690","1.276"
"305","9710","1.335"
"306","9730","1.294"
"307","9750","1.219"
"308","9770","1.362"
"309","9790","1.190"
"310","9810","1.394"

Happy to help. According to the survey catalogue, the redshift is 0.681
